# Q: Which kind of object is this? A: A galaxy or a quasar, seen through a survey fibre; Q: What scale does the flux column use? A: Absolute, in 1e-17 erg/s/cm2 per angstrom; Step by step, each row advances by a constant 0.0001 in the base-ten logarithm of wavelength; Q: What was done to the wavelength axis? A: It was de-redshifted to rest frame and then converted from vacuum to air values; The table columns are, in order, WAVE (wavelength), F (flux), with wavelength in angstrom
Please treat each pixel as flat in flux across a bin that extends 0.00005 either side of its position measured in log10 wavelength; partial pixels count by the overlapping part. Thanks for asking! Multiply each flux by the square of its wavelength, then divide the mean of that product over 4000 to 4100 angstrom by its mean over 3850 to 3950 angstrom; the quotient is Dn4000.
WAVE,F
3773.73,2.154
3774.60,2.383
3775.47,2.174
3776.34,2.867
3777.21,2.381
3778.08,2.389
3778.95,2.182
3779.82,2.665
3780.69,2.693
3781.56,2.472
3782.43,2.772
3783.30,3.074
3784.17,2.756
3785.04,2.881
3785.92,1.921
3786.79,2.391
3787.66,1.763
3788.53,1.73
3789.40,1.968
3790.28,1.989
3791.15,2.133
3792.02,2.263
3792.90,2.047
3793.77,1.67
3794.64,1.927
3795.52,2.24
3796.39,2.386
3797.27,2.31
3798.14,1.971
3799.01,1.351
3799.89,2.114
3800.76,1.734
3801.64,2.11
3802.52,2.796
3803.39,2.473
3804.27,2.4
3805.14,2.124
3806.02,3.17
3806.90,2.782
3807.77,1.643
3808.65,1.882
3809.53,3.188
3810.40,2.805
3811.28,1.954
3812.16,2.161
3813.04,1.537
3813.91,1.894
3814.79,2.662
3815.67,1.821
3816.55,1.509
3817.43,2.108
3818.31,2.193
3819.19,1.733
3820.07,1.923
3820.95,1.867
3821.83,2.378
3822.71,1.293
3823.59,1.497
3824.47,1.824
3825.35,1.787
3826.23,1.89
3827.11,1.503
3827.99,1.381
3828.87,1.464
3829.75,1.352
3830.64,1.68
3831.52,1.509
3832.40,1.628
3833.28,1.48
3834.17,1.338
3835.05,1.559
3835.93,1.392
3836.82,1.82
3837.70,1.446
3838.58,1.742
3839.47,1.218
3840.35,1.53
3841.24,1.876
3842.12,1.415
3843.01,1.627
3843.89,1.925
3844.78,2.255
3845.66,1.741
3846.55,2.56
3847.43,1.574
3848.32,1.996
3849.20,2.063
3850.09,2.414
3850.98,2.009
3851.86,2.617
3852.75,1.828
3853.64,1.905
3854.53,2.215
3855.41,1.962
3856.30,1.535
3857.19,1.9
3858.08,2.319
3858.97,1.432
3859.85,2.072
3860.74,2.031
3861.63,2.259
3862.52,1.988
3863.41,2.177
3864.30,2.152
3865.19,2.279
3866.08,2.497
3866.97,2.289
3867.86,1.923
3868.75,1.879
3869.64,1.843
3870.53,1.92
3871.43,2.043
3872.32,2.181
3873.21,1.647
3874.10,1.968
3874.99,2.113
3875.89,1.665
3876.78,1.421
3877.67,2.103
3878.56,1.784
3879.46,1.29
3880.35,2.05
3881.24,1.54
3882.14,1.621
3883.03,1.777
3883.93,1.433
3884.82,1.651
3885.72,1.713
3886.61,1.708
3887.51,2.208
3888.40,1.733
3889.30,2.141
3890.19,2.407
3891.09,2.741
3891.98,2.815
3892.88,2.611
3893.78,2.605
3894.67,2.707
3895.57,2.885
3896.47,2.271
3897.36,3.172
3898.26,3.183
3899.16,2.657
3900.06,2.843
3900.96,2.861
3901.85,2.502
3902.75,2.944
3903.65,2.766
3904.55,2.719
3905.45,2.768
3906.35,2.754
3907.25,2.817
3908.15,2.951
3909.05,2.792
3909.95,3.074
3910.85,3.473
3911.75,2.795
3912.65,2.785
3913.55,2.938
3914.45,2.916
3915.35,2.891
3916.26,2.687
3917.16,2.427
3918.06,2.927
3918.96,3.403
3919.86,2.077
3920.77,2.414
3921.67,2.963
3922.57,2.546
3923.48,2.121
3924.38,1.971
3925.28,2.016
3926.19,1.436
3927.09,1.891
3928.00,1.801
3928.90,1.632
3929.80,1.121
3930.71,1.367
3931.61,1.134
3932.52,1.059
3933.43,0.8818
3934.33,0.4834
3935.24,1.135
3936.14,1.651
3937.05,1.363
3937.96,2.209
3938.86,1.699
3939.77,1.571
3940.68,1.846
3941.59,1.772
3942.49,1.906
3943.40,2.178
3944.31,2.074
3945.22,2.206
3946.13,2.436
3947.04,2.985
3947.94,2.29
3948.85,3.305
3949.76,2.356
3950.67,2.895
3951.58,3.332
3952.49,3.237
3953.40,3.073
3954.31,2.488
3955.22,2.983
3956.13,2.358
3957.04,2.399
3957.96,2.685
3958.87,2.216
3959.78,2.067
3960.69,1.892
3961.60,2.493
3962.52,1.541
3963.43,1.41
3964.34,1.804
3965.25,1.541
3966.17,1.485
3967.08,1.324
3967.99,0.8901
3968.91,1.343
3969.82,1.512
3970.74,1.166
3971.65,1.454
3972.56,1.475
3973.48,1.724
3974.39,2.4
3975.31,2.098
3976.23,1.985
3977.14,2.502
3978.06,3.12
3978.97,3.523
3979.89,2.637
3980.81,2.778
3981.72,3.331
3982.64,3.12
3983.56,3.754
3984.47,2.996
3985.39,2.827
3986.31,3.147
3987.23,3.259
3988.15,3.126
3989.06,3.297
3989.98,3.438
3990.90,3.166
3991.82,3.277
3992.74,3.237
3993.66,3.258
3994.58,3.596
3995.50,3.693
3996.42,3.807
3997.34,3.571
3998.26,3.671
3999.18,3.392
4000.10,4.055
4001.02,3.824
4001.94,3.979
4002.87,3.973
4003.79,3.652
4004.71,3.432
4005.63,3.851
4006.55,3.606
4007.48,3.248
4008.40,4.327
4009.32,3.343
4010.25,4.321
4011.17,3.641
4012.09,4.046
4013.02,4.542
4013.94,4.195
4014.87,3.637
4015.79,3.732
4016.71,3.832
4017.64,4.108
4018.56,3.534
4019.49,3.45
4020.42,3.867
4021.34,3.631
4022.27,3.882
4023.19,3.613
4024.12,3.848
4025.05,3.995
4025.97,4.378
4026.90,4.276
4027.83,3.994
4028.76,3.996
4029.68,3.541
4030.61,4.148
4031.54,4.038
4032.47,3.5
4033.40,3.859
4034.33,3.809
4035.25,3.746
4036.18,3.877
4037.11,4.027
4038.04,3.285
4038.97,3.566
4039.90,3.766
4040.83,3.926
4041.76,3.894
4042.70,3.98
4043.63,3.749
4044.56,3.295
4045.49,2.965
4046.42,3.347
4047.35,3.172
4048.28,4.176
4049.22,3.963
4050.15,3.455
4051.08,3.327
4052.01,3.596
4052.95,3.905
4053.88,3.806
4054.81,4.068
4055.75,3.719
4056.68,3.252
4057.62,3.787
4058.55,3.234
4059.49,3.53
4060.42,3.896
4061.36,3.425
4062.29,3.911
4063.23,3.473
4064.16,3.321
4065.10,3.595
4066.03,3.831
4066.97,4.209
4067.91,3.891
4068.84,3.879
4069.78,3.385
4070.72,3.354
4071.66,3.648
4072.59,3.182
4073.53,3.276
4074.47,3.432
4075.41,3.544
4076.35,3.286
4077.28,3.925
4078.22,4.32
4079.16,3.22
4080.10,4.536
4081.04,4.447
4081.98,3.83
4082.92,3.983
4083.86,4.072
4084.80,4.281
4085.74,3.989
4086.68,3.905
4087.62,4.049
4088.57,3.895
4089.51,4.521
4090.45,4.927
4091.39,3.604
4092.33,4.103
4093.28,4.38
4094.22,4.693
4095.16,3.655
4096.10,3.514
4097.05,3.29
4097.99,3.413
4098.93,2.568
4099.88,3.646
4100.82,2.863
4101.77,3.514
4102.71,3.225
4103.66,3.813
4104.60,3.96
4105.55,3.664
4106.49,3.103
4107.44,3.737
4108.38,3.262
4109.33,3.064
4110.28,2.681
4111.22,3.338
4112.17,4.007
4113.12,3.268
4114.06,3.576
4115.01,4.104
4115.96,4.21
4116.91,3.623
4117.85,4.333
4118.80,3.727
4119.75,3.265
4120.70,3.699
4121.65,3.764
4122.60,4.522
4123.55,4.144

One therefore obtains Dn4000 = 1.87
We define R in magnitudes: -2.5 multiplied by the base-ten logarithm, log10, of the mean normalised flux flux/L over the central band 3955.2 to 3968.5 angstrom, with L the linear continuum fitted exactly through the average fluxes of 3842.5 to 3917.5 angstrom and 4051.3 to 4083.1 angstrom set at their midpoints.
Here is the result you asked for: 0.450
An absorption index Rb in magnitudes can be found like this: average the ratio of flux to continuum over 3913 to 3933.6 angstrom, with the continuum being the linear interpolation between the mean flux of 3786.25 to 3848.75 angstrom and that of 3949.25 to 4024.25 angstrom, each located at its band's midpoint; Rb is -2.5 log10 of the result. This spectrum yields 0.21 mag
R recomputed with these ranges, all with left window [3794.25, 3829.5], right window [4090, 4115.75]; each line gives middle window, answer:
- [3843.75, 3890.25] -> 0.19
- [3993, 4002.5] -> -0.21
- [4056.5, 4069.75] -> -0.08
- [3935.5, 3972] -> 0.32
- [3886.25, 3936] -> 0.08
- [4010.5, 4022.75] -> -0.23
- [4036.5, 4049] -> -0.11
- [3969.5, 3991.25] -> 0.11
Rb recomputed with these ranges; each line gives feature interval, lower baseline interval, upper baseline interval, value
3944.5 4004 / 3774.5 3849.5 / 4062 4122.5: 0.12 mag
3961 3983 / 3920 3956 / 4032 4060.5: 0.26 mag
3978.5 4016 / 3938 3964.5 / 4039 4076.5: -0.22 mag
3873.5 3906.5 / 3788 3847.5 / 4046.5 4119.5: 0.07 mag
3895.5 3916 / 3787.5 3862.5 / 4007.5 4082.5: -0.10 mag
